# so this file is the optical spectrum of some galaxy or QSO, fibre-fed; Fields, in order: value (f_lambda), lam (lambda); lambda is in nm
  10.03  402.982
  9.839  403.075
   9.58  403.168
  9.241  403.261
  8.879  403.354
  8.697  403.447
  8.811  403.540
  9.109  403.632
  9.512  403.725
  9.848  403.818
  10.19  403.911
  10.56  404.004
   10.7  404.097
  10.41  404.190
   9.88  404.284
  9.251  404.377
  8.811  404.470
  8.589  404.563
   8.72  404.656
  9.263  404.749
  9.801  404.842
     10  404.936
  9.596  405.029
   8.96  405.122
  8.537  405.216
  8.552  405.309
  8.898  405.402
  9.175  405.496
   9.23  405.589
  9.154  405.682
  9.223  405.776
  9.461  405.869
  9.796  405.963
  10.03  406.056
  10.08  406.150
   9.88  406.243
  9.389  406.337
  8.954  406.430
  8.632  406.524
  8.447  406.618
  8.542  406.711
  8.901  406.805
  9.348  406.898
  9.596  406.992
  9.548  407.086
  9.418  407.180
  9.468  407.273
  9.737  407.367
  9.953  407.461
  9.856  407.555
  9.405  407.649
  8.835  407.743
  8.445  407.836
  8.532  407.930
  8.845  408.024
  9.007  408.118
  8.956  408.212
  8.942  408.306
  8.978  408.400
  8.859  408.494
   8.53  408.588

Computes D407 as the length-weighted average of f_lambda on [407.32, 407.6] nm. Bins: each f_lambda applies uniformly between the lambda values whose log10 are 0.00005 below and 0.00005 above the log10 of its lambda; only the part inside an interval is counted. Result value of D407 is 9.83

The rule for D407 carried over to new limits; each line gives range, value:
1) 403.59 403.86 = 9.49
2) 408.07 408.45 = 8.97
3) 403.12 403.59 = 9.05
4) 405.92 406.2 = 9.99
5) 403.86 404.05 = 10.4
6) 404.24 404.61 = 9.14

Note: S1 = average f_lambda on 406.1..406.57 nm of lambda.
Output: 9.39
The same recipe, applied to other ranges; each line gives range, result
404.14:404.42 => 9.84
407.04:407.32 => 9.49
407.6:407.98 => 8.82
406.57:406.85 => 8.63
